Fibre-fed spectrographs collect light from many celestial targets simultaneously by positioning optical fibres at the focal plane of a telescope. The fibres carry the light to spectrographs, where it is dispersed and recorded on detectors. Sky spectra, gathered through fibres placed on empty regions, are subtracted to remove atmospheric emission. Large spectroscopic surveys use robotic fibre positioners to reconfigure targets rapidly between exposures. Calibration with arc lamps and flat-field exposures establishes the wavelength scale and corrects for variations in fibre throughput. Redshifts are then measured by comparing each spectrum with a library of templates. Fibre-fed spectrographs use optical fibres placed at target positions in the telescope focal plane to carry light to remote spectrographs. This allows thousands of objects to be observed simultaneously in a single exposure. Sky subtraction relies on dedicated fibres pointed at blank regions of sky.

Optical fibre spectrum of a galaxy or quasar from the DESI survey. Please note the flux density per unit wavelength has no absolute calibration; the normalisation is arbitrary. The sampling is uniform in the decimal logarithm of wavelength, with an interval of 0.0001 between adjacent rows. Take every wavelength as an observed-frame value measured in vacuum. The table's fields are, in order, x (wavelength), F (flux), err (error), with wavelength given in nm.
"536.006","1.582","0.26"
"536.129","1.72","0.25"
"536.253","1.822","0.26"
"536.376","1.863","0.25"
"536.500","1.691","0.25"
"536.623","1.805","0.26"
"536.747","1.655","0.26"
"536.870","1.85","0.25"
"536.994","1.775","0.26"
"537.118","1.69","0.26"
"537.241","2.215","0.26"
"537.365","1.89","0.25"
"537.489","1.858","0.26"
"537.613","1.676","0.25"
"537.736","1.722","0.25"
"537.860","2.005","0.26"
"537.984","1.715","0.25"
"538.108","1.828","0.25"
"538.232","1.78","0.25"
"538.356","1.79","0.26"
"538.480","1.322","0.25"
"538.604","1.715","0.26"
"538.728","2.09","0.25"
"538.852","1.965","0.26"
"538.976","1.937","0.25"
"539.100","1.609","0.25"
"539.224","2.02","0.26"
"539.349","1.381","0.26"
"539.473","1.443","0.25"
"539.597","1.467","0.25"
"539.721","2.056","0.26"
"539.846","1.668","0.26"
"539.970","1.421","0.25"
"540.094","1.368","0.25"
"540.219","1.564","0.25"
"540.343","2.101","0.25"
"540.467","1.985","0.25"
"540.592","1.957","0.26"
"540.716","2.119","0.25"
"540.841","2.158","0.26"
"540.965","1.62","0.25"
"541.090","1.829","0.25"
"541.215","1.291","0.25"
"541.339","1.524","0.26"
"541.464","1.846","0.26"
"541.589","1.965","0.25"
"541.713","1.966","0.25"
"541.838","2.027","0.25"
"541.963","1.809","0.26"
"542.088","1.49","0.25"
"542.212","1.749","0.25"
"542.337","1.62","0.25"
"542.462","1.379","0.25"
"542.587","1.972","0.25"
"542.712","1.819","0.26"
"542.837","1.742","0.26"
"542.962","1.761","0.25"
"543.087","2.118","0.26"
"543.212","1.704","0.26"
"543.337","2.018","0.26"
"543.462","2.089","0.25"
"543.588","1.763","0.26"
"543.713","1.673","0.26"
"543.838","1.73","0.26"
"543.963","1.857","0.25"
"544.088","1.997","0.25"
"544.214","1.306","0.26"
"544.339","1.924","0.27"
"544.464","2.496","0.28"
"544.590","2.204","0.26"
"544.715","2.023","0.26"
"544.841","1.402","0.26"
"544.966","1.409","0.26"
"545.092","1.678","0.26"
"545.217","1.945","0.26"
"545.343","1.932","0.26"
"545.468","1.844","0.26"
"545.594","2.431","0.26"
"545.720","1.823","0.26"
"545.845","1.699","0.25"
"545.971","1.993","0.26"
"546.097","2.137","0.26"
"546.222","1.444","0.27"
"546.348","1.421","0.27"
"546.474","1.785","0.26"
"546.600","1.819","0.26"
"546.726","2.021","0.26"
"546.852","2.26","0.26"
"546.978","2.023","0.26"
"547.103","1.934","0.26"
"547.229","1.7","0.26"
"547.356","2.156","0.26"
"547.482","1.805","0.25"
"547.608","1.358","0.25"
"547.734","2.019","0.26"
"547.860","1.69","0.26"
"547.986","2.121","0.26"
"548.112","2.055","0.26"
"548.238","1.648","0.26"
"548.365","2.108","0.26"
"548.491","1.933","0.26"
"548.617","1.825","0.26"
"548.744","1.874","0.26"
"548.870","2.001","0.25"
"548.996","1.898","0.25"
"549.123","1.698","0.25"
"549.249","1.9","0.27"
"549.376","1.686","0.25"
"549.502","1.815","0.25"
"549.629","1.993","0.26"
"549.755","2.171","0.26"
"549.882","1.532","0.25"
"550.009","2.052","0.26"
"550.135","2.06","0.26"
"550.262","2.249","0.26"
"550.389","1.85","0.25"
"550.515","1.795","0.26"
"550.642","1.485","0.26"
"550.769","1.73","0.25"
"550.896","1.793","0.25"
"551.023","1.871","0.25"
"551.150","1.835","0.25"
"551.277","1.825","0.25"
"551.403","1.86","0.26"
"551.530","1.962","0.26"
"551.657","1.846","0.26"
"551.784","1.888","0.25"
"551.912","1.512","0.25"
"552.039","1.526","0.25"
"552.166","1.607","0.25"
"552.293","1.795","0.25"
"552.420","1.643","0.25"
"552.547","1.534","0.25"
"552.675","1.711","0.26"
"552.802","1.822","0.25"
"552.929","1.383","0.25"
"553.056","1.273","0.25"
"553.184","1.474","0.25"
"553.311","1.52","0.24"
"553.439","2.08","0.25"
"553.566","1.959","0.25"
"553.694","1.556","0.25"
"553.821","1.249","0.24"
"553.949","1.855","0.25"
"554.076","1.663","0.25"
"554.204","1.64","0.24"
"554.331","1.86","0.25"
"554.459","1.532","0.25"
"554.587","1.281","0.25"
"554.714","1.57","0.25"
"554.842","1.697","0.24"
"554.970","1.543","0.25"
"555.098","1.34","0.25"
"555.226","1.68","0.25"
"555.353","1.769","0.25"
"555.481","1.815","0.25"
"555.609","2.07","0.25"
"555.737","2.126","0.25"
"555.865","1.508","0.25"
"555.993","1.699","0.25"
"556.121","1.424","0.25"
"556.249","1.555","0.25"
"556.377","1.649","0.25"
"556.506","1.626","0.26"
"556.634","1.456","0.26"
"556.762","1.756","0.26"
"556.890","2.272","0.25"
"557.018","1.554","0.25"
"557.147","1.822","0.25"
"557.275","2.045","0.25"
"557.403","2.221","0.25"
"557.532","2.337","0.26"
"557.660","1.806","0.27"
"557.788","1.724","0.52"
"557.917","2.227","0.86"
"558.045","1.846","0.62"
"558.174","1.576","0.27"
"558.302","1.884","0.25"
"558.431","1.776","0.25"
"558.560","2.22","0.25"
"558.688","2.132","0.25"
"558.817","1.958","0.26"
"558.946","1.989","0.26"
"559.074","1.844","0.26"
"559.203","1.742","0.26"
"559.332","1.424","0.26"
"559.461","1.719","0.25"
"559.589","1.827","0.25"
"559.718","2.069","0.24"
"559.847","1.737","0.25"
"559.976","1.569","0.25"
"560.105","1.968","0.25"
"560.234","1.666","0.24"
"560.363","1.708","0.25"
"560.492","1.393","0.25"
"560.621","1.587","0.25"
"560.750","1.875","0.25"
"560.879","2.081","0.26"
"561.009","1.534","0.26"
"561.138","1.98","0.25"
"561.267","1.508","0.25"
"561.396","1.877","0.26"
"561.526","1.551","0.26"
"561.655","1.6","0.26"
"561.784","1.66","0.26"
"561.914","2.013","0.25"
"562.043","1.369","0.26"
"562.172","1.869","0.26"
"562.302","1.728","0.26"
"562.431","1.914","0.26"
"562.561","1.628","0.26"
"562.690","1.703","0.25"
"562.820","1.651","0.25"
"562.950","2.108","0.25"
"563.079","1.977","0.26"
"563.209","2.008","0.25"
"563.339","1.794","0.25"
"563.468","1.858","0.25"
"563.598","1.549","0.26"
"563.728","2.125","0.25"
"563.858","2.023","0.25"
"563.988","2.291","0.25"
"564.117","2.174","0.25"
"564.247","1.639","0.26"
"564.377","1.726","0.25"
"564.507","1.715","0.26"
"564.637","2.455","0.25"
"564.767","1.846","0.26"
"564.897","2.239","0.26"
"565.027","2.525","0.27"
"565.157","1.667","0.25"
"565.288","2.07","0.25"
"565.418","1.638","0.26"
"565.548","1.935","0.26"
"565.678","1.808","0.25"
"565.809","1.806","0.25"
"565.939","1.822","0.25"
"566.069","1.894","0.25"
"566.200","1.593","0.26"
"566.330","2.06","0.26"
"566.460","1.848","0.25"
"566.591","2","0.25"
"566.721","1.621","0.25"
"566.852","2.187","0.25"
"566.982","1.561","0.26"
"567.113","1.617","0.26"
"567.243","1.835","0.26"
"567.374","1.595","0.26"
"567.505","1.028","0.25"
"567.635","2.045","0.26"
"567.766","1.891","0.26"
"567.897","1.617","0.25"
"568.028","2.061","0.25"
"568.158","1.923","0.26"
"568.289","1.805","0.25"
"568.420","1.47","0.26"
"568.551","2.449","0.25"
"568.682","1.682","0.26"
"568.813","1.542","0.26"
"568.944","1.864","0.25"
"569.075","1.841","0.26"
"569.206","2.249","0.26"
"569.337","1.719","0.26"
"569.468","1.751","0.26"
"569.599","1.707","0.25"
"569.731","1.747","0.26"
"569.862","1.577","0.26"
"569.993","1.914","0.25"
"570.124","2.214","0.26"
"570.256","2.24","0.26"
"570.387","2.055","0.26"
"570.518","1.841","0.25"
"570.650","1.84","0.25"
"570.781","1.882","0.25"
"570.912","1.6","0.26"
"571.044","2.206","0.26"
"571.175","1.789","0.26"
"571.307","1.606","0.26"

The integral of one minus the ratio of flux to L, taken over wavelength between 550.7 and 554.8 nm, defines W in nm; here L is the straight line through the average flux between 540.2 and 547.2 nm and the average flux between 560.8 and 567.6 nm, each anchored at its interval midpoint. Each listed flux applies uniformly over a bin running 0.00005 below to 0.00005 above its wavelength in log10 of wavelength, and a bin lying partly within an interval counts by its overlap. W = 0.36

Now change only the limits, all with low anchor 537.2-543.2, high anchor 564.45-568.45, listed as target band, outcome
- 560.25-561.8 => 0.115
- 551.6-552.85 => 0.085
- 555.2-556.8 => 0.103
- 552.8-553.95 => 0.139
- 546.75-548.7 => -0.124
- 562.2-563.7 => 0.015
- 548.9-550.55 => -0.093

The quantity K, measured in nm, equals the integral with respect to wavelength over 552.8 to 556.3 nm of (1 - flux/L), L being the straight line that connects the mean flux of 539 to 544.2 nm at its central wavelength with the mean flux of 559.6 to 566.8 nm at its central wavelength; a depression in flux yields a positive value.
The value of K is 0.33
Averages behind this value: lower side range 1.77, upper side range 1.84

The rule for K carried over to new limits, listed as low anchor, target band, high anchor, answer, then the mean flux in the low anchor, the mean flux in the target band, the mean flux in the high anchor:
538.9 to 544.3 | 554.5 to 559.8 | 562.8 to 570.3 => 0.11 nm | 1.77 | 1.79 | 1.87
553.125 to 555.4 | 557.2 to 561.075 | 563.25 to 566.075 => -0.17 nm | 1.63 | 1.85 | 1.94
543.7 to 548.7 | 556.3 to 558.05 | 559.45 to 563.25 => -0.09 nm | 1.87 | 1.88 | 1.76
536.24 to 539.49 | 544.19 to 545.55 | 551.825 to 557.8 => -0.08 nm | 1.79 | 1.86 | 1.69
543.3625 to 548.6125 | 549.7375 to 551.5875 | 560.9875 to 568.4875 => 0.00 nm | 1.87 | 1.86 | 1.83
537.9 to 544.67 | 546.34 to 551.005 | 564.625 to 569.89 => -0.18 nm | 1.79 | 1.88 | 1.84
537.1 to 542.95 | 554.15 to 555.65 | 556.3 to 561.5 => 0.14 nm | 1.77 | 1.64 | 1.82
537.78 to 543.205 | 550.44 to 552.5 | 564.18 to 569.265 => 0.06 nm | 1.77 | 1.75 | 1.85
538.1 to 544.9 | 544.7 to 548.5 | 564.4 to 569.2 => -0.11 nm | 1.79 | 1.86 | 1.85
